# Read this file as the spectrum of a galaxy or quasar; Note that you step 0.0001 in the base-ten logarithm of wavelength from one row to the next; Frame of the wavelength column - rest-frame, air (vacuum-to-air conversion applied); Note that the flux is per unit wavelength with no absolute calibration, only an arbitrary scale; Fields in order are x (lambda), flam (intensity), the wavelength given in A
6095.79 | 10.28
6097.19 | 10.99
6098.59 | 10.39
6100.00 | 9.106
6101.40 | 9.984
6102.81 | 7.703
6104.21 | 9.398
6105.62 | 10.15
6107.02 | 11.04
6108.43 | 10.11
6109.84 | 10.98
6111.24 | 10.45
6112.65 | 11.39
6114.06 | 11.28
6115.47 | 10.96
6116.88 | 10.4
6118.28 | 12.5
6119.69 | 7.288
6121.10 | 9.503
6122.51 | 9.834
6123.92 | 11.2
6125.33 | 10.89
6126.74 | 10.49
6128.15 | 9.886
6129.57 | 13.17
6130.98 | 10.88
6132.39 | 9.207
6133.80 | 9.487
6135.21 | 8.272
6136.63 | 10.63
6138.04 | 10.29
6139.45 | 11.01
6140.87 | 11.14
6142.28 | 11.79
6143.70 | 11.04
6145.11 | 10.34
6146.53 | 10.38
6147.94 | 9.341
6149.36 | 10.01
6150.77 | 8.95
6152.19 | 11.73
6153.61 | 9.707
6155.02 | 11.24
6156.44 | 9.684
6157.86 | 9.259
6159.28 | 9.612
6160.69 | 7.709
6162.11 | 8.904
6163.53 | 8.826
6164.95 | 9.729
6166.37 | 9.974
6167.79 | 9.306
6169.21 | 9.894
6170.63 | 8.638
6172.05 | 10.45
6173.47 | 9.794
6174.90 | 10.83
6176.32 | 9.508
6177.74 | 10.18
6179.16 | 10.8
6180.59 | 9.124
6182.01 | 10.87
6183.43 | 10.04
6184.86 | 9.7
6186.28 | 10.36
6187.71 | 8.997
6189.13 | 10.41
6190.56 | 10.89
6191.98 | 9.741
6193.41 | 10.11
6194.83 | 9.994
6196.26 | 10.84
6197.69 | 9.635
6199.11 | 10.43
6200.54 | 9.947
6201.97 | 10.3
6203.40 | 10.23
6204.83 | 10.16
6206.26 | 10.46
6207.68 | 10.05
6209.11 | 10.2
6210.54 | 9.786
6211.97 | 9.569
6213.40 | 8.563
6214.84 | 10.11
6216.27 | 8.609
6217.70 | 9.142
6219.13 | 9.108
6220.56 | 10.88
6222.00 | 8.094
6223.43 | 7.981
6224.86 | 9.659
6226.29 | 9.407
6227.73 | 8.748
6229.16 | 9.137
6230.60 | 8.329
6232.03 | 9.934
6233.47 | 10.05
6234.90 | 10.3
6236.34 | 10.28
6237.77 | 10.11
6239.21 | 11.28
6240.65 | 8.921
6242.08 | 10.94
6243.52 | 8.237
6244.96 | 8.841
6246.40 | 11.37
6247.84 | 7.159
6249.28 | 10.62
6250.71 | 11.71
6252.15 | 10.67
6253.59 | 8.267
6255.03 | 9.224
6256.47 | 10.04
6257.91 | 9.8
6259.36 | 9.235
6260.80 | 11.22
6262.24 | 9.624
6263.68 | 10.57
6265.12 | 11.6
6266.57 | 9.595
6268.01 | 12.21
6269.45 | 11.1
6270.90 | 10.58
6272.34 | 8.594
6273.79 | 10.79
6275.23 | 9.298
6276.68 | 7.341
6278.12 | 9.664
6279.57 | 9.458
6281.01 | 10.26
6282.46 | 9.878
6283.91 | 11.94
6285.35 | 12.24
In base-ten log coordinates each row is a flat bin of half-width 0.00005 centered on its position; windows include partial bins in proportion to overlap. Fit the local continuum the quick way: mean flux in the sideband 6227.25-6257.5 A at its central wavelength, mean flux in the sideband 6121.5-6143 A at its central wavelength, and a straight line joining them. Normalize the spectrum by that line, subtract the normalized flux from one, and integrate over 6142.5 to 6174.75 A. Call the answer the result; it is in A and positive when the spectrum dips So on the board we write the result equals 1.7 A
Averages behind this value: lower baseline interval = 10.5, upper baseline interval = 9.73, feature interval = 9.8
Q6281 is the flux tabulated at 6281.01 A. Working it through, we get 10.26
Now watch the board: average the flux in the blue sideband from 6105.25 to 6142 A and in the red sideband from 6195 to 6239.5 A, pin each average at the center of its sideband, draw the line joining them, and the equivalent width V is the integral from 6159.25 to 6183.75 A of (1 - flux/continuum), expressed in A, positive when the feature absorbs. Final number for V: 1.01 A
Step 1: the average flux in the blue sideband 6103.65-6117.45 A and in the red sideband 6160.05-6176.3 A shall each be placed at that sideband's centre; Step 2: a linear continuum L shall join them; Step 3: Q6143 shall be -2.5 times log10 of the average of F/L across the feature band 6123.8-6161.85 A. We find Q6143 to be -0.03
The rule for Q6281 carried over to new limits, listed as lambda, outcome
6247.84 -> 7.159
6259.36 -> 9.235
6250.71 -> 11.71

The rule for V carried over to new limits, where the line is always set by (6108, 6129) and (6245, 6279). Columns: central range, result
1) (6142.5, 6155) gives 0.1 A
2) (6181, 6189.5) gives 0.2 A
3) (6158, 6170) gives 1.3 A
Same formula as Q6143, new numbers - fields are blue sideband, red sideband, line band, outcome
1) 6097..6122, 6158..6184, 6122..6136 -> -0.033 mag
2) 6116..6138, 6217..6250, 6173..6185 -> -0.025 mag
